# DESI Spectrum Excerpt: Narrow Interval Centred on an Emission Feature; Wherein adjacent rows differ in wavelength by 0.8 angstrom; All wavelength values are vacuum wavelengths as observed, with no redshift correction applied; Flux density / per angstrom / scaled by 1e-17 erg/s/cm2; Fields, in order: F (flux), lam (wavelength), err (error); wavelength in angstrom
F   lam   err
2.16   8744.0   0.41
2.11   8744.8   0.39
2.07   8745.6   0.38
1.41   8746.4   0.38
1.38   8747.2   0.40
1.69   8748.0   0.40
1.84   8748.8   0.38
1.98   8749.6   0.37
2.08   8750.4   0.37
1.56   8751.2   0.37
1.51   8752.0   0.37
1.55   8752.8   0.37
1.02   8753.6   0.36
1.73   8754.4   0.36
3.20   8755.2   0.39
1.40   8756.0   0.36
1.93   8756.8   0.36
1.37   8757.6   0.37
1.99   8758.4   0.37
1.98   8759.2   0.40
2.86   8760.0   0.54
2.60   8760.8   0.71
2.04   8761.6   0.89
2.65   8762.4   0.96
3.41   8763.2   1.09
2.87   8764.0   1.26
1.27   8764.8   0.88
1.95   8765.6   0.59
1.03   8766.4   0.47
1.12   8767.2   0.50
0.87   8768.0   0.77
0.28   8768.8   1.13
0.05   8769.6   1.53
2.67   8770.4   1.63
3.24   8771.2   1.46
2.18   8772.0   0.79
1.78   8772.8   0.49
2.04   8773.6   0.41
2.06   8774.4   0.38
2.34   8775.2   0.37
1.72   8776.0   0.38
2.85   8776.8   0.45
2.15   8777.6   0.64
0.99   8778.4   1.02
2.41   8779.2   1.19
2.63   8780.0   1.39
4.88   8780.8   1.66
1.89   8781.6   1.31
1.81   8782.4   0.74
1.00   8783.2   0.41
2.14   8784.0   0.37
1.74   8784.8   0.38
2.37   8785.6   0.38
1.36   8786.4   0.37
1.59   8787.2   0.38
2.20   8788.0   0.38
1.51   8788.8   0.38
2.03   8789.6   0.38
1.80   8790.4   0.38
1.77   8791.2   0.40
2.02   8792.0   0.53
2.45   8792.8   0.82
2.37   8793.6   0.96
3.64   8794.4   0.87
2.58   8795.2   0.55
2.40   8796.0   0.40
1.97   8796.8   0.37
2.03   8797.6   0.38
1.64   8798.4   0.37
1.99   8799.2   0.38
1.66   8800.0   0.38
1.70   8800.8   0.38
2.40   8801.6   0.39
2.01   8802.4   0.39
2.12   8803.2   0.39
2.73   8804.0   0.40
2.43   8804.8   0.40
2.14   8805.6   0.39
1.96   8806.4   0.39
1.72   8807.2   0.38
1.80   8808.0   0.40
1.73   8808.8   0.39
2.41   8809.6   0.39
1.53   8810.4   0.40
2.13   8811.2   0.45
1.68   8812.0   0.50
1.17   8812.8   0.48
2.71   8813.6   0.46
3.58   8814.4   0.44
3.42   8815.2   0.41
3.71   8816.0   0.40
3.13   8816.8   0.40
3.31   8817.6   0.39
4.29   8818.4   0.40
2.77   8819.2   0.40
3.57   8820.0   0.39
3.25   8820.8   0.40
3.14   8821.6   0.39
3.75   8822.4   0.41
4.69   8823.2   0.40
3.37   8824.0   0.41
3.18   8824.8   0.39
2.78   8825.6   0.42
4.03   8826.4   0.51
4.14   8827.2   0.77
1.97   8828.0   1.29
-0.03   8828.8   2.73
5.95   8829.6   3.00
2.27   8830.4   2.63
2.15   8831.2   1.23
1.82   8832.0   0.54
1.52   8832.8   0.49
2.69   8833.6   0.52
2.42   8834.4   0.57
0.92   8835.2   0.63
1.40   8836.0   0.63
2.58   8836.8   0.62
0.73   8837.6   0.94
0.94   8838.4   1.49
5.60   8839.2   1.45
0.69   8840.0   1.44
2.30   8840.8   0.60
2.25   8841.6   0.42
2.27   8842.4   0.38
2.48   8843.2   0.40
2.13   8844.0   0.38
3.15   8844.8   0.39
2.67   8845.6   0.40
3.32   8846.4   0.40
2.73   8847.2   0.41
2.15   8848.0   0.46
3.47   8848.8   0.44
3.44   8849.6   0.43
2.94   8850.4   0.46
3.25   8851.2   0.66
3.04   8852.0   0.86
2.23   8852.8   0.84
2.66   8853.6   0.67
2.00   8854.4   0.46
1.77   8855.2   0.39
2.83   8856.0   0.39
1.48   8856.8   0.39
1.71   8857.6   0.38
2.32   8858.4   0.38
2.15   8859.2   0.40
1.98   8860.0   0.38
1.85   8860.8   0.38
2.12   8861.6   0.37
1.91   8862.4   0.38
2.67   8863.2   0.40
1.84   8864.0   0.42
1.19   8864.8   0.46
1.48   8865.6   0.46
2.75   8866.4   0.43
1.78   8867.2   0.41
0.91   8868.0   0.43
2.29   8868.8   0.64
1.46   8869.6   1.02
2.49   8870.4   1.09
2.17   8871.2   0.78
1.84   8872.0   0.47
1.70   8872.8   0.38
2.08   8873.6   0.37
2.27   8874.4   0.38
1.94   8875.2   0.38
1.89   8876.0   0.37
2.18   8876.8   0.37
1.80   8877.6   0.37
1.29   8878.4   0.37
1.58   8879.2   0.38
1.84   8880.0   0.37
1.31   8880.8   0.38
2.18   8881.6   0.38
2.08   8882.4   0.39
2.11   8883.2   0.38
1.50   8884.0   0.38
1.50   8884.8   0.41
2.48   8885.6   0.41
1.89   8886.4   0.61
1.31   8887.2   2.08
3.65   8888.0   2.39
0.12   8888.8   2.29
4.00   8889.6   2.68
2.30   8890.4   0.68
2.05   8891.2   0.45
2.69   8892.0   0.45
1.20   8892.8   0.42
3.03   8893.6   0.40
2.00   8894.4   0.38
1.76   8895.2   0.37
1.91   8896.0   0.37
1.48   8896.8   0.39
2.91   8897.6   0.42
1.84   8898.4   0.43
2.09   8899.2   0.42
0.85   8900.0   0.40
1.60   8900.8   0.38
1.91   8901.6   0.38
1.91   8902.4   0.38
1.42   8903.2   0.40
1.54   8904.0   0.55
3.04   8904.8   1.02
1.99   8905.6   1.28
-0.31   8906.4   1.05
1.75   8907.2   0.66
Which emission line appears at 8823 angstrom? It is H-alpha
